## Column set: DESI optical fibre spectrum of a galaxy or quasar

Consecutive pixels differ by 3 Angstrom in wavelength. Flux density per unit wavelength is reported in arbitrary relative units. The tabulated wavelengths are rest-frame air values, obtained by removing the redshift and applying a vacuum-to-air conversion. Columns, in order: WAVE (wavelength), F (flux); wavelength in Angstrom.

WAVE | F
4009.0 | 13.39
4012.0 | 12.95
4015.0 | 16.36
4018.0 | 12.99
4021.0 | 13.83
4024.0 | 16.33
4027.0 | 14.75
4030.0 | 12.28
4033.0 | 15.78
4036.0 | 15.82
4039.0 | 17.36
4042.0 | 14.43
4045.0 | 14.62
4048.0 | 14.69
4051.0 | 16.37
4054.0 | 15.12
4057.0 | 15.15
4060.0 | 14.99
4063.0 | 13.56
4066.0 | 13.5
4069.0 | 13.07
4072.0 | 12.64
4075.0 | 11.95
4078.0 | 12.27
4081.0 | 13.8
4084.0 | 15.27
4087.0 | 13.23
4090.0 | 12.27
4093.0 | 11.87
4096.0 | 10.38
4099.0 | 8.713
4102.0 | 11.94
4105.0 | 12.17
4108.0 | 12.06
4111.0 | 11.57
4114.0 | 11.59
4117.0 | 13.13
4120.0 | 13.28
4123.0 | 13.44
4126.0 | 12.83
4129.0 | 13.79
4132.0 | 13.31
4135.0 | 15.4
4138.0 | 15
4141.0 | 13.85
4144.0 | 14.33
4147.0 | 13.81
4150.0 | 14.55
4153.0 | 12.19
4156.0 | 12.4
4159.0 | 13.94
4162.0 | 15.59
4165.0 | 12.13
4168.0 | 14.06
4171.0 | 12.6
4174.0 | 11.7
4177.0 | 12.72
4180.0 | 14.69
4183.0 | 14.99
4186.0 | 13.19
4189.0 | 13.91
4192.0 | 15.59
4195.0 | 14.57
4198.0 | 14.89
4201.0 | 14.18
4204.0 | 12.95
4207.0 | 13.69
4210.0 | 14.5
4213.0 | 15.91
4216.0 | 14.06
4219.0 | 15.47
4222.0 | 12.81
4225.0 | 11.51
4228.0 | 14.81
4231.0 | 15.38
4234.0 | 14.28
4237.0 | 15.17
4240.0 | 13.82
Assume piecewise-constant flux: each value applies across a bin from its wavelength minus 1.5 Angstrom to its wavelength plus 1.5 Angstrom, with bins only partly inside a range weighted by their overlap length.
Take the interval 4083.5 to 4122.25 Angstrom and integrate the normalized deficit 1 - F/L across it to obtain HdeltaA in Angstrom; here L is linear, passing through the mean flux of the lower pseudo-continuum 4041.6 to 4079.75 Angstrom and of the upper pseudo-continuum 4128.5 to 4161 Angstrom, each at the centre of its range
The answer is 5.3 Angstrom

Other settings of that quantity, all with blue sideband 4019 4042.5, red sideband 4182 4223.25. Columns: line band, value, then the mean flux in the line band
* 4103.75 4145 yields 3.9 Angstrom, 13.3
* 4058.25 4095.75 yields 4.4 Angstrom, 13.1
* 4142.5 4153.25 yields 0.5 Angstrom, 13.9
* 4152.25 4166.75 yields 1.2 Angstrom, 13.3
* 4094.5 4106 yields 3.1 Angstrom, 10.7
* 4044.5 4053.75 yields -0.2 Angstrom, 15.3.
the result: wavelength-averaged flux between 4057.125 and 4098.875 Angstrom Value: 12.9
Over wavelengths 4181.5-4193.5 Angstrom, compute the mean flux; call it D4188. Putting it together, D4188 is 14.4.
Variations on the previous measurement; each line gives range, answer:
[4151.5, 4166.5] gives 13.2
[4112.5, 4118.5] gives 12.4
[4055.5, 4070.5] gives 14.1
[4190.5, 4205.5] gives 14.4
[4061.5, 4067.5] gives 13.5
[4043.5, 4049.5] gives 14.7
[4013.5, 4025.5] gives 14.9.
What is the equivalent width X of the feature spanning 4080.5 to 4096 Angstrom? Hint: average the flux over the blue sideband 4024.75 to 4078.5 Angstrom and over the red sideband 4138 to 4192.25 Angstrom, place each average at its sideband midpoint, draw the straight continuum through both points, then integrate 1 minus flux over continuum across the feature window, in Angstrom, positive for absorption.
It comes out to 1.3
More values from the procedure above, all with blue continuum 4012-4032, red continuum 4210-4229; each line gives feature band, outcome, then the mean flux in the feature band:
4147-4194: 1.8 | 13.6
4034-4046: -1.1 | 15.6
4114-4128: 1.2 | 13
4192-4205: -0.2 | 14.4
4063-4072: 0.7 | 13.2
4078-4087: 0.2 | 13.9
